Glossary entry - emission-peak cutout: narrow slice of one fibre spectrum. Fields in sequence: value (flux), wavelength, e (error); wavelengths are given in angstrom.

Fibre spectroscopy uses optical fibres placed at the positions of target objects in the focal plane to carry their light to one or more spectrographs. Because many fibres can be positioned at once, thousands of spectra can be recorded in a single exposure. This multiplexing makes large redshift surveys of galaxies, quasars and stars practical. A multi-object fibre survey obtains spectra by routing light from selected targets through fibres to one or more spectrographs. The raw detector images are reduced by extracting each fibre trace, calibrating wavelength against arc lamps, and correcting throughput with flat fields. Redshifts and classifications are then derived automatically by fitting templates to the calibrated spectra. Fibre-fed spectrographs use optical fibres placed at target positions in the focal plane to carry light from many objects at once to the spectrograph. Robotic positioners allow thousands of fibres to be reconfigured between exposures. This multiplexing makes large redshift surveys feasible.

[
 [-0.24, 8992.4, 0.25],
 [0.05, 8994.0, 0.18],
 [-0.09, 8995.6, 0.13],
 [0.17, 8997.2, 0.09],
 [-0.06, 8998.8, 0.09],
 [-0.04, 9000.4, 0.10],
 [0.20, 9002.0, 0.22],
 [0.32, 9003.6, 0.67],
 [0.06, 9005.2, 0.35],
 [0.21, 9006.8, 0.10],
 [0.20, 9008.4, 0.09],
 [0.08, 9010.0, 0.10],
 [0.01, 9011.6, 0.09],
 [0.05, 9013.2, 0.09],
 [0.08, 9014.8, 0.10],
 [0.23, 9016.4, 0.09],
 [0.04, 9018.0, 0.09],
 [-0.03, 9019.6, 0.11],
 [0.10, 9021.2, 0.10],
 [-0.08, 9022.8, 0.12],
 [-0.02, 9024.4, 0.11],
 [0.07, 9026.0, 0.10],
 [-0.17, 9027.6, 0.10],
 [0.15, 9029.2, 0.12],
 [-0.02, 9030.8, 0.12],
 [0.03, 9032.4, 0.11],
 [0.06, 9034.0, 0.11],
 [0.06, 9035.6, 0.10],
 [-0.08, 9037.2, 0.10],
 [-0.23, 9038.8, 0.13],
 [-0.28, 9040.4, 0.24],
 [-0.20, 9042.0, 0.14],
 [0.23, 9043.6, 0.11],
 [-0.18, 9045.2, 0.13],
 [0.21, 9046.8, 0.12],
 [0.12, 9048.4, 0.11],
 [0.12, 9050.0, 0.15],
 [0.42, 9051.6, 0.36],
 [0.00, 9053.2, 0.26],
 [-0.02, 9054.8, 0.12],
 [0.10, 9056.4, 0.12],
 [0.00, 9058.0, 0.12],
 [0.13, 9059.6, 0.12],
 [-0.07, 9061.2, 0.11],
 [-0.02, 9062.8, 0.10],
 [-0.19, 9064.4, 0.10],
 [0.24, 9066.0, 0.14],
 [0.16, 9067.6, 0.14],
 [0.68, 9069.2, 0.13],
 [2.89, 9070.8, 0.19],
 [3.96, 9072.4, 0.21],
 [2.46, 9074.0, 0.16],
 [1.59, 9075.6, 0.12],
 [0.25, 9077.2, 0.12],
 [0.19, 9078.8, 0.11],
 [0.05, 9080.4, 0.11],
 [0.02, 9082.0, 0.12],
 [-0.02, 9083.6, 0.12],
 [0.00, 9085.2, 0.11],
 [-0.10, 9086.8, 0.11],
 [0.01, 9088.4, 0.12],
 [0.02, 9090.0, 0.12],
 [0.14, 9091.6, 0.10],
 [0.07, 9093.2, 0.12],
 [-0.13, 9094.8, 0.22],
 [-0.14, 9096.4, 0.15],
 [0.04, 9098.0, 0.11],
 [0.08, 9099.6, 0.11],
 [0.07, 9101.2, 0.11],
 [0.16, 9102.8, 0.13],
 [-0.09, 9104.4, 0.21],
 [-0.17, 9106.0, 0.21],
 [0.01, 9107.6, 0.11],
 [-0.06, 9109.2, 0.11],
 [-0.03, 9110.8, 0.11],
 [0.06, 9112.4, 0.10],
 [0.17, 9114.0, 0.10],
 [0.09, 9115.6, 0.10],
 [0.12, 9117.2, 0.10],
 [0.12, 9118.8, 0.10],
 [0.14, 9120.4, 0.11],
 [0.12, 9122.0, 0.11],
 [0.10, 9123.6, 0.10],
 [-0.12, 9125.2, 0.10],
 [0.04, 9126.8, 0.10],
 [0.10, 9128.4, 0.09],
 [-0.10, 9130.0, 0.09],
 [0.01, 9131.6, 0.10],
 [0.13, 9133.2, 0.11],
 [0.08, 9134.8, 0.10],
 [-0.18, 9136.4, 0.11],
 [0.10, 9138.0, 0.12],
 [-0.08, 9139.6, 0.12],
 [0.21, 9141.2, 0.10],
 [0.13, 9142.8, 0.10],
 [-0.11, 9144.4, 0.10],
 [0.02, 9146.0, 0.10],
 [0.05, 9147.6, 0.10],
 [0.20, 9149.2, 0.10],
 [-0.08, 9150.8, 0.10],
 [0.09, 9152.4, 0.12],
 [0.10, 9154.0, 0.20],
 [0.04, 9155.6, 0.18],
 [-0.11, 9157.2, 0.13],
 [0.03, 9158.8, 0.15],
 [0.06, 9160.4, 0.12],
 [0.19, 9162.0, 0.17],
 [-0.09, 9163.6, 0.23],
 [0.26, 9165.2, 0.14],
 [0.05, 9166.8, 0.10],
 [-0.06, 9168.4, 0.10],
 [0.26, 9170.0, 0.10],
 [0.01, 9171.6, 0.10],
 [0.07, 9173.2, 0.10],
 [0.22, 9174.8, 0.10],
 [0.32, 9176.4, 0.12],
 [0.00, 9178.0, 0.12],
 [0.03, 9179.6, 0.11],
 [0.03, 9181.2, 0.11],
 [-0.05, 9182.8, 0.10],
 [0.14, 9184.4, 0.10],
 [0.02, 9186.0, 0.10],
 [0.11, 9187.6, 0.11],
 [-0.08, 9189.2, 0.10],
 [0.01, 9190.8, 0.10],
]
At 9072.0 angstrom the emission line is [O III] 5007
